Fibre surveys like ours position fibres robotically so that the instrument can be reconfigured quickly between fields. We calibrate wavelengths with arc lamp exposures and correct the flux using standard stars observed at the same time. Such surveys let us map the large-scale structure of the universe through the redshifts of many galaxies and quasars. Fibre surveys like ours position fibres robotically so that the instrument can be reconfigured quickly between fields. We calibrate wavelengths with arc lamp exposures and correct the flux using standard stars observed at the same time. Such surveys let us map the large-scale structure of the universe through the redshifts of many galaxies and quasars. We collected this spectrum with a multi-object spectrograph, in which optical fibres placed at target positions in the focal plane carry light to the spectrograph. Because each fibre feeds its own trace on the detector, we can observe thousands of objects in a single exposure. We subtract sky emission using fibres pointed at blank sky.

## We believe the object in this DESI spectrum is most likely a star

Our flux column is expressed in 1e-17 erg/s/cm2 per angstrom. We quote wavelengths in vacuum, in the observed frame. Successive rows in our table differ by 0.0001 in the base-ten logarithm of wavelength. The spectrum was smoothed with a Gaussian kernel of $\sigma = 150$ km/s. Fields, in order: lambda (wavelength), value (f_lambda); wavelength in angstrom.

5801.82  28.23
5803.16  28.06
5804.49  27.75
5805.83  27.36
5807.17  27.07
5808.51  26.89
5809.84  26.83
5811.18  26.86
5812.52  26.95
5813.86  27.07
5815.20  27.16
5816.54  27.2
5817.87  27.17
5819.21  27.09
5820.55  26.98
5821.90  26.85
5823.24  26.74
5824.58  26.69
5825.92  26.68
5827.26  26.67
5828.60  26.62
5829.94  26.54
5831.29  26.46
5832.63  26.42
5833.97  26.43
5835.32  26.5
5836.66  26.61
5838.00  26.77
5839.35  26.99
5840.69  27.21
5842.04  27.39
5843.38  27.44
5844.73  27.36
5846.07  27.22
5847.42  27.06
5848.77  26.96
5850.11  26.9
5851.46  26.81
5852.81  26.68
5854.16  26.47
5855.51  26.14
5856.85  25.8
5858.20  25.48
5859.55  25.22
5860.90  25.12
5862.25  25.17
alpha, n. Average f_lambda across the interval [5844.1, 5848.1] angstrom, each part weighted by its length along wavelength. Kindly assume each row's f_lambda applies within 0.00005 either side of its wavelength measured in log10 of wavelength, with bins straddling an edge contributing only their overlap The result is 27.2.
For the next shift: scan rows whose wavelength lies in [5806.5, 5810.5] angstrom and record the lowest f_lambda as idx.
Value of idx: 26.83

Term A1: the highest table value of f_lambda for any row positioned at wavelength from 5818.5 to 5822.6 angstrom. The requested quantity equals 27.09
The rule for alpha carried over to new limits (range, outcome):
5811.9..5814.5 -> 27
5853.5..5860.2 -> 25.8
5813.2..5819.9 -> 27.2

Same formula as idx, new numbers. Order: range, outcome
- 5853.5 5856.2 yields 26.14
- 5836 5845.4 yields 26.61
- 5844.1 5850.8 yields 26.9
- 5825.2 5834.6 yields 26.42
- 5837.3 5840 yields 26.77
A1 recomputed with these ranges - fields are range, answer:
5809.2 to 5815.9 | 27.16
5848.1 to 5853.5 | 26.96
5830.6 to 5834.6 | 26.46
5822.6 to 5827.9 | 26.74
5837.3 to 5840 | 26.99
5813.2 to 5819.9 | 27.2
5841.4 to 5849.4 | 27.44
